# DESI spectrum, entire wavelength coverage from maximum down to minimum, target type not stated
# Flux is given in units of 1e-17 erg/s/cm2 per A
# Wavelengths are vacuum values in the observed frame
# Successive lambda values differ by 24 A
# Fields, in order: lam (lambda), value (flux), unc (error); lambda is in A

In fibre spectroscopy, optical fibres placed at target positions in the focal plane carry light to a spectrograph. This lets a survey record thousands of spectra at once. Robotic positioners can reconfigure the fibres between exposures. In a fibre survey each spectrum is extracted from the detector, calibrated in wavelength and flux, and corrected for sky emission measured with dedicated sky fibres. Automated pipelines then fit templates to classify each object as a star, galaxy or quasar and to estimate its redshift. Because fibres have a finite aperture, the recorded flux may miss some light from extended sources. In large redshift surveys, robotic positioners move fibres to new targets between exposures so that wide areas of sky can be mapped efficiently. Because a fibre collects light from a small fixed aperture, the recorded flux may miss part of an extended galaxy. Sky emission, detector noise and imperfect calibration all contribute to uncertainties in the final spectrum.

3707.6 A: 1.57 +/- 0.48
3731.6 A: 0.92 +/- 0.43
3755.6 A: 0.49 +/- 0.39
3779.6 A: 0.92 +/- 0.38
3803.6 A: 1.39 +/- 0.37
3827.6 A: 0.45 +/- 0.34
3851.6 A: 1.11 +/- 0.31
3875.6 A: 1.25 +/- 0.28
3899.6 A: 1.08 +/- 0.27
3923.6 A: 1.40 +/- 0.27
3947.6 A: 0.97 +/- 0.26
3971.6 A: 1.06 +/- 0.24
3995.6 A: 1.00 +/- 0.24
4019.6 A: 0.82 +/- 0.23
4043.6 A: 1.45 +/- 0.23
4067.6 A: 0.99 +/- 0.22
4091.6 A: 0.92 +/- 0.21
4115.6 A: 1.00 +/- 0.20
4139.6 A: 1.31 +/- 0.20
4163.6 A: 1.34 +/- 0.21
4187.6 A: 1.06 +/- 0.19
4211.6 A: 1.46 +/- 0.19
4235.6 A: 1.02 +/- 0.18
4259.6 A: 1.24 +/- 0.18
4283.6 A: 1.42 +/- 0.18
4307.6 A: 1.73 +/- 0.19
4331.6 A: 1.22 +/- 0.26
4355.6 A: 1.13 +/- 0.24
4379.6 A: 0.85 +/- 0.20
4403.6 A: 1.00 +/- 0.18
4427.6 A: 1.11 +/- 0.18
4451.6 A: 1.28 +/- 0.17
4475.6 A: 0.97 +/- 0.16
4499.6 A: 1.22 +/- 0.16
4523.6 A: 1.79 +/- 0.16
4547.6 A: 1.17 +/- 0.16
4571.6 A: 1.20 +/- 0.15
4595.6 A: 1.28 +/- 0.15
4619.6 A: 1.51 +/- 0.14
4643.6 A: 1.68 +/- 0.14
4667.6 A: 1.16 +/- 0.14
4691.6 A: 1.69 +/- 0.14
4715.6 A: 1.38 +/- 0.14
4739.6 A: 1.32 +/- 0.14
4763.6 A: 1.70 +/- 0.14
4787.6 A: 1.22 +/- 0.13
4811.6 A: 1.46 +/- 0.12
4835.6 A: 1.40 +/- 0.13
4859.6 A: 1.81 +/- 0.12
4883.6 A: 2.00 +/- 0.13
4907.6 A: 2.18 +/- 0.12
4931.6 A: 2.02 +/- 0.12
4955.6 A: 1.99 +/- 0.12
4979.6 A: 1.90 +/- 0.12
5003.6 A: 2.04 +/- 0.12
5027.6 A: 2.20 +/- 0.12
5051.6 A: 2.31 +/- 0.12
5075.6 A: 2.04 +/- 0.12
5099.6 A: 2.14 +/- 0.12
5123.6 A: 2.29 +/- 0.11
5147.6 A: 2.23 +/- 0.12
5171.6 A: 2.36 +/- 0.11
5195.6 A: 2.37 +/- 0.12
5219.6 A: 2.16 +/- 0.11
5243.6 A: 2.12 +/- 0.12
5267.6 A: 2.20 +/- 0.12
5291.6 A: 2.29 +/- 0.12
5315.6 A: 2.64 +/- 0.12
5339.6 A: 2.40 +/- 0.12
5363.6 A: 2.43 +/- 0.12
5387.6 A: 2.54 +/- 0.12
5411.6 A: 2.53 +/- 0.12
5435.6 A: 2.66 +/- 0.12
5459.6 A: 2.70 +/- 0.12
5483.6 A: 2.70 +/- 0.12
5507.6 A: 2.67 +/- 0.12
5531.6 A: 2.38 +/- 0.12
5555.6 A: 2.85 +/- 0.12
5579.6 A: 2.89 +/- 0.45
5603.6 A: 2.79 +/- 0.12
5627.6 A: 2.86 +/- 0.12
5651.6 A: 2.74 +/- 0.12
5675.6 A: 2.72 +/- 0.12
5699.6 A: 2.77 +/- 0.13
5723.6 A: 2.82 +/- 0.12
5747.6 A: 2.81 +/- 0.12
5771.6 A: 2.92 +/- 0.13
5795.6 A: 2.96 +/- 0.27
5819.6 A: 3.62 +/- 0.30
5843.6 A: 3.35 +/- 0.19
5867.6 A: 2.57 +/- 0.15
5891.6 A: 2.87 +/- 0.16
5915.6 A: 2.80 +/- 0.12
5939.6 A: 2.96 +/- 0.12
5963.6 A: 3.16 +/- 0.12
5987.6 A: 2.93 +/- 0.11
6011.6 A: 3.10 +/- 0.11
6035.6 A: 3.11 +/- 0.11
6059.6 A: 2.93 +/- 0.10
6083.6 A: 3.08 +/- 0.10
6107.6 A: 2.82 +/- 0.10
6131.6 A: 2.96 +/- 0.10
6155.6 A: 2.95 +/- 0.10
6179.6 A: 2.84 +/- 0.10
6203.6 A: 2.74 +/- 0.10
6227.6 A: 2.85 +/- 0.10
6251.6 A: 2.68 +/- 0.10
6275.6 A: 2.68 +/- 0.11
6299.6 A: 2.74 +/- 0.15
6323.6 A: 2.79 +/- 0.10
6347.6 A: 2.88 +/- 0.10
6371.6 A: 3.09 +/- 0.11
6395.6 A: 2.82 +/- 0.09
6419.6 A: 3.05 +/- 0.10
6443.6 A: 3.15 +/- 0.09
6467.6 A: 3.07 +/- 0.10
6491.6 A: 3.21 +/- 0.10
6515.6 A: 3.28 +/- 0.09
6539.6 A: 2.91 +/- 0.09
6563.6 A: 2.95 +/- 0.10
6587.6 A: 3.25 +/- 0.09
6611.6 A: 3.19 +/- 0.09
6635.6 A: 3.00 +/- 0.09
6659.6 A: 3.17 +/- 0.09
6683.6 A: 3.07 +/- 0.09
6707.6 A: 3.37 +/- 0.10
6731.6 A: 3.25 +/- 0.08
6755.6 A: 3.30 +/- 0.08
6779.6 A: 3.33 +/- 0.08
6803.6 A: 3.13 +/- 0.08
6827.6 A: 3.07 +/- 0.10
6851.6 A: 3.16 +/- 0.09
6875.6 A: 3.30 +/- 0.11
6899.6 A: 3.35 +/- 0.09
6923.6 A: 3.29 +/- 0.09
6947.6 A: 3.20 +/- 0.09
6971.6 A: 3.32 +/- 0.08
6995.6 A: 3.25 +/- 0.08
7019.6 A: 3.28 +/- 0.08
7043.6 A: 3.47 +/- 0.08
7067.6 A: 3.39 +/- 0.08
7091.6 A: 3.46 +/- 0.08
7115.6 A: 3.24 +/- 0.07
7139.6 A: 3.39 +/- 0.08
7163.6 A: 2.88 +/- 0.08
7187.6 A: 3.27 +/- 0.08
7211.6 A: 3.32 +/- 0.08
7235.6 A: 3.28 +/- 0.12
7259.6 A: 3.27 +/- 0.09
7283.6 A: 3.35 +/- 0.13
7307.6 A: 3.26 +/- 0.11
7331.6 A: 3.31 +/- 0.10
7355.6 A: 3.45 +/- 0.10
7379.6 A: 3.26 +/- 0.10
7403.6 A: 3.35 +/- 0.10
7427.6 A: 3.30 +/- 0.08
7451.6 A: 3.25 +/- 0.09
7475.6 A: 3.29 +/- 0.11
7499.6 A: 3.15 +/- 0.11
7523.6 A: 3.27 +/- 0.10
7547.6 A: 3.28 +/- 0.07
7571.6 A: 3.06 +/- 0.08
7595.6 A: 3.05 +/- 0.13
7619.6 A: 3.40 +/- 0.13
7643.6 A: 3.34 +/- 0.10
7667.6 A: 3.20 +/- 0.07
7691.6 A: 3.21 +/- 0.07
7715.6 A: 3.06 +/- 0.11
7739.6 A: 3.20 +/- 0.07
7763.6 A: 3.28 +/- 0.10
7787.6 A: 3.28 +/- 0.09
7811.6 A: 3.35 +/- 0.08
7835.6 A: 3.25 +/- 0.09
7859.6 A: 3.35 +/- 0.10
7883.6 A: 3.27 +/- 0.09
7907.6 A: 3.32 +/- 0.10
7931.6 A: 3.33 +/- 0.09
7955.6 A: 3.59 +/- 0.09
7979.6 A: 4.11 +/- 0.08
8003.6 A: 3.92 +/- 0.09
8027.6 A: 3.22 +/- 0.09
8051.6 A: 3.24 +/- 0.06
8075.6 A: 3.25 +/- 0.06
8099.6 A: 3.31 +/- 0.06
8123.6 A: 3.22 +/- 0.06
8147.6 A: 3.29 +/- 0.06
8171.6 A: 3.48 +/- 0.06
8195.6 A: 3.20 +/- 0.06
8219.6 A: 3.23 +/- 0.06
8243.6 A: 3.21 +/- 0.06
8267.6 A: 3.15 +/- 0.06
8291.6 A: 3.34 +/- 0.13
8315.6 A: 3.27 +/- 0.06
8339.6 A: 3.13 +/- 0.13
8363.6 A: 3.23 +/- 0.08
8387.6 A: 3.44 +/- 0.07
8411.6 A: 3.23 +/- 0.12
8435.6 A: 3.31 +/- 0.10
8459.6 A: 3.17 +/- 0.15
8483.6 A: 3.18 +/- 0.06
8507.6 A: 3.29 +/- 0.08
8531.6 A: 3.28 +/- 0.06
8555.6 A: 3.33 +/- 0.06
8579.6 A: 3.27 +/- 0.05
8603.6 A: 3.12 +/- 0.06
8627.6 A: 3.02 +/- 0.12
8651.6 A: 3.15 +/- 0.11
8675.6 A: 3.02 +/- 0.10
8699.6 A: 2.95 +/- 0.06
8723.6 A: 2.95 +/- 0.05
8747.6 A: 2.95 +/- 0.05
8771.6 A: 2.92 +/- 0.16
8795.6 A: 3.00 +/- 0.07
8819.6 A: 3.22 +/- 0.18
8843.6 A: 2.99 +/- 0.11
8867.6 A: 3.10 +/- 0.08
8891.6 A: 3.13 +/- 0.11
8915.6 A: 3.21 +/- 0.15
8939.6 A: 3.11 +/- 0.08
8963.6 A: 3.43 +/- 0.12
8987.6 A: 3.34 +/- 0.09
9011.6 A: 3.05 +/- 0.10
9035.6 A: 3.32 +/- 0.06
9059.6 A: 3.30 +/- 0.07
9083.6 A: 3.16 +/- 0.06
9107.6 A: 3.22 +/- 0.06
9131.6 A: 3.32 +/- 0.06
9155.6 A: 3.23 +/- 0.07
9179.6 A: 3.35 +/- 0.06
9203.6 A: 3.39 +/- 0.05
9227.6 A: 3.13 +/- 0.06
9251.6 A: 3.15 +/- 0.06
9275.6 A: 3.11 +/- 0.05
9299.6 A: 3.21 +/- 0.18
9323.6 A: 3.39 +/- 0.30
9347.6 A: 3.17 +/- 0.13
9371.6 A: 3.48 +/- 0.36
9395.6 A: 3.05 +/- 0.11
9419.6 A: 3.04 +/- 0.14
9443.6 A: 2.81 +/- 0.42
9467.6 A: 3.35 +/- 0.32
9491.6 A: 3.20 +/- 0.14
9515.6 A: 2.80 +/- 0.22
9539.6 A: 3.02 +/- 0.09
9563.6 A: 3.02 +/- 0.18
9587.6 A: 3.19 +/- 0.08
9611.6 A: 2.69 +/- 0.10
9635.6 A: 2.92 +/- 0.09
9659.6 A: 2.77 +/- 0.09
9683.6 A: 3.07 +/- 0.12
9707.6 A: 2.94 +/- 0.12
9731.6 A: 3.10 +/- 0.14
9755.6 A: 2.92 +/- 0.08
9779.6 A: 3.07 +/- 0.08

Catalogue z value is 0.22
